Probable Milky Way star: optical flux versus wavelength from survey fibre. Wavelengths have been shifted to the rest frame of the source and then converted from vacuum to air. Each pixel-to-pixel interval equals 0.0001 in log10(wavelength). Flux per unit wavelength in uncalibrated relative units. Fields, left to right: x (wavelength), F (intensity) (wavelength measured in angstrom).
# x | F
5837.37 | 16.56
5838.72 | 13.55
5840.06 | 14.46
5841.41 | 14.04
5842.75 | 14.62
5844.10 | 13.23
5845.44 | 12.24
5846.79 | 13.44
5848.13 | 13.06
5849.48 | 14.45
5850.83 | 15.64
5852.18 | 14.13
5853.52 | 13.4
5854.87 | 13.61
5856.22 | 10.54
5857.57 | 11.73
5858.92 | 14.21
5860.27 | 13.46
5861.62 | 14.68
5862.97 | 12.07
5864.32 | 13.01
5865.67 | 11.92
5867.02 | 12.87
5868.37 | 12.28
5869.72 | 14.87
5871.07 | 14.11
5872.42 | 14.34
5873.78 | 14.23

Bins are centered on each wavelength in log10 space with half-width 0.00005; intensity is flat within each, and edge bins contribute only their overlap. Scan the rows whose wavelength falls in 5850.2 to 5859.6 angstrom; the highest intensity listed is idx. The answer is 15.64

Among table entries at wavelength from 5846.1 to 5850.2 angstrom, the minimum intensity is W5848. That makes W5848 13.06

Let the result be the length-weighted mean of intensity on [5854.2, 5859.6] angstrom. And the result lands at 12.5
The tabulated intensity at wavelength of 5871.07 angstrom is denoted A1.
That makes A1 14.11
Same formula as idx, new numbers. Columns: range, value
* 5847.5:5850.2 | 14.45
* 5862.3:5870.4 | 14.87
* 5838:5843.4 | 14.62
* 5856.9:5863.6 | 14.68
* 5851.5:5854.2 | 14.13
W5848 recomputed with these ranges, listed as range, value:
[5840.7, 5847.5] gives 12.24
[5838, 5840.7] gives 13.55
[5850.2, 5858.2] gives 10.54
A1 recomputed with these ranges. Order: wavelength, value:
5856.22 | 10.54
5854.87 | 13.61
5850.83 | 15.64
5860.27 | 13.46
